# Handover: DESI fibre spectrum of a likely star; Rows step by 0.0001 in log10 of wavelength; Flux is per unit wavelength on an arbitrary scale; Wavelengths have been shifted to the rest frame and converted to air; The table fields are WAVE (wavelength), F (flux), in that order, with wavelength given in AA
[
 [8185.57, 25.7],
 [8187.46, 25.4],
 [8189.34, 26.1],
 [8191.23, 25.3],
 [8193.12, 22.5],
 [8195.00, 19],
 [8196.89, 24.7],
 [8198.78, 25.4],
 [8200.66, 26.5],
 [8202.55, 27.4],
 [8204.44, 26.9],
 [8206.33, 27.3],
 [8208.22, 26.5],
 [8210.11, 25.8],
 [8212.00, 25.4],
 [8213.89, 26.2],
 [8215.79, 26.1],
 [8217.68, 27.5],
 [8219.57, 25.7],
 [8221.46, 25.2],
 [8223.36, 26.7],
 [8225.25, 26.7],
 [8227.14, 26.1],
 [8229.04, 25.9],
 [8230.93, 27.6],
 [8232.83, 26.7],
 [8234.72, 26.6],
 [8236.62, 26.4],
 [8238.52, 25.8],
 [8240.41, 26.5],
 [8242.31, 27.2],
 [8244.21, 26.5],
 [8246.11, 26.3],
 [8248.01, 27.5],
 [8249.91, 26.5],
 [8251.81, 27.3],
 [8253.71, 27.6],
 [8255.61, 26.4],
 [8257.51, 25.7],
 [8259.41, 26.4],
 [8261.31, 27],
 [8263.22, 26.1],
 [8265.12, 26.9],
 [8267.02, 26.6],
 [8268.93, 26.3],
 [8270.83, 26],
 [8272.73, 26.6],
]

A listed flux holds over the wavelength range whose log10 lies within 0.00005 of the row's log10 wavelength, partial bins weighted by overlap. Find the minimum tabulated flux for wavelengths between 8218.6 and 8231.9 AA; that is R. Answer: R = 25.2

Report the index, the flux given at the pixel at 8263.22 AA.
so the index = 26.1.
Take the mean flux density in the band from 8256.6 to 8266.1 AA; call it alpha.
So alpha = 26.4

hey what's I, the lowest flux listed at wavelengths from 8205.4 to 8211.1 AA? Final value 25.8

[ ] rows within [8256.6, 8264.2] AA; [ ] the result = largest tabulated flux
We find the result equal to 27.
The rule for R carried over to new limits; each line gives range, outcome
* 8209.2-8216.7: 25.4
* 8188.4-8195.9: 19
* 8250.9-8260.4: 25.7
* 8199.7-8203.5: 26.5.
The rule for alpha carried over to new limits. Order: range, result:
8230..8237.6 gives 26.8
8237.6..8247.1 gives 26.5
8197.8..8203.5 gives 26.4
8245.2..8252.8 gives 26.9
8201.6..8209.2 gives 27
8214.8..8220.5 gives 26.4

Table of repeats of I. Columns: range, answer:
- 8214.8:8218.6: 26.1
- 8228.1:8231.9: 25.9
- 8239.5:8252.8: 26.3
